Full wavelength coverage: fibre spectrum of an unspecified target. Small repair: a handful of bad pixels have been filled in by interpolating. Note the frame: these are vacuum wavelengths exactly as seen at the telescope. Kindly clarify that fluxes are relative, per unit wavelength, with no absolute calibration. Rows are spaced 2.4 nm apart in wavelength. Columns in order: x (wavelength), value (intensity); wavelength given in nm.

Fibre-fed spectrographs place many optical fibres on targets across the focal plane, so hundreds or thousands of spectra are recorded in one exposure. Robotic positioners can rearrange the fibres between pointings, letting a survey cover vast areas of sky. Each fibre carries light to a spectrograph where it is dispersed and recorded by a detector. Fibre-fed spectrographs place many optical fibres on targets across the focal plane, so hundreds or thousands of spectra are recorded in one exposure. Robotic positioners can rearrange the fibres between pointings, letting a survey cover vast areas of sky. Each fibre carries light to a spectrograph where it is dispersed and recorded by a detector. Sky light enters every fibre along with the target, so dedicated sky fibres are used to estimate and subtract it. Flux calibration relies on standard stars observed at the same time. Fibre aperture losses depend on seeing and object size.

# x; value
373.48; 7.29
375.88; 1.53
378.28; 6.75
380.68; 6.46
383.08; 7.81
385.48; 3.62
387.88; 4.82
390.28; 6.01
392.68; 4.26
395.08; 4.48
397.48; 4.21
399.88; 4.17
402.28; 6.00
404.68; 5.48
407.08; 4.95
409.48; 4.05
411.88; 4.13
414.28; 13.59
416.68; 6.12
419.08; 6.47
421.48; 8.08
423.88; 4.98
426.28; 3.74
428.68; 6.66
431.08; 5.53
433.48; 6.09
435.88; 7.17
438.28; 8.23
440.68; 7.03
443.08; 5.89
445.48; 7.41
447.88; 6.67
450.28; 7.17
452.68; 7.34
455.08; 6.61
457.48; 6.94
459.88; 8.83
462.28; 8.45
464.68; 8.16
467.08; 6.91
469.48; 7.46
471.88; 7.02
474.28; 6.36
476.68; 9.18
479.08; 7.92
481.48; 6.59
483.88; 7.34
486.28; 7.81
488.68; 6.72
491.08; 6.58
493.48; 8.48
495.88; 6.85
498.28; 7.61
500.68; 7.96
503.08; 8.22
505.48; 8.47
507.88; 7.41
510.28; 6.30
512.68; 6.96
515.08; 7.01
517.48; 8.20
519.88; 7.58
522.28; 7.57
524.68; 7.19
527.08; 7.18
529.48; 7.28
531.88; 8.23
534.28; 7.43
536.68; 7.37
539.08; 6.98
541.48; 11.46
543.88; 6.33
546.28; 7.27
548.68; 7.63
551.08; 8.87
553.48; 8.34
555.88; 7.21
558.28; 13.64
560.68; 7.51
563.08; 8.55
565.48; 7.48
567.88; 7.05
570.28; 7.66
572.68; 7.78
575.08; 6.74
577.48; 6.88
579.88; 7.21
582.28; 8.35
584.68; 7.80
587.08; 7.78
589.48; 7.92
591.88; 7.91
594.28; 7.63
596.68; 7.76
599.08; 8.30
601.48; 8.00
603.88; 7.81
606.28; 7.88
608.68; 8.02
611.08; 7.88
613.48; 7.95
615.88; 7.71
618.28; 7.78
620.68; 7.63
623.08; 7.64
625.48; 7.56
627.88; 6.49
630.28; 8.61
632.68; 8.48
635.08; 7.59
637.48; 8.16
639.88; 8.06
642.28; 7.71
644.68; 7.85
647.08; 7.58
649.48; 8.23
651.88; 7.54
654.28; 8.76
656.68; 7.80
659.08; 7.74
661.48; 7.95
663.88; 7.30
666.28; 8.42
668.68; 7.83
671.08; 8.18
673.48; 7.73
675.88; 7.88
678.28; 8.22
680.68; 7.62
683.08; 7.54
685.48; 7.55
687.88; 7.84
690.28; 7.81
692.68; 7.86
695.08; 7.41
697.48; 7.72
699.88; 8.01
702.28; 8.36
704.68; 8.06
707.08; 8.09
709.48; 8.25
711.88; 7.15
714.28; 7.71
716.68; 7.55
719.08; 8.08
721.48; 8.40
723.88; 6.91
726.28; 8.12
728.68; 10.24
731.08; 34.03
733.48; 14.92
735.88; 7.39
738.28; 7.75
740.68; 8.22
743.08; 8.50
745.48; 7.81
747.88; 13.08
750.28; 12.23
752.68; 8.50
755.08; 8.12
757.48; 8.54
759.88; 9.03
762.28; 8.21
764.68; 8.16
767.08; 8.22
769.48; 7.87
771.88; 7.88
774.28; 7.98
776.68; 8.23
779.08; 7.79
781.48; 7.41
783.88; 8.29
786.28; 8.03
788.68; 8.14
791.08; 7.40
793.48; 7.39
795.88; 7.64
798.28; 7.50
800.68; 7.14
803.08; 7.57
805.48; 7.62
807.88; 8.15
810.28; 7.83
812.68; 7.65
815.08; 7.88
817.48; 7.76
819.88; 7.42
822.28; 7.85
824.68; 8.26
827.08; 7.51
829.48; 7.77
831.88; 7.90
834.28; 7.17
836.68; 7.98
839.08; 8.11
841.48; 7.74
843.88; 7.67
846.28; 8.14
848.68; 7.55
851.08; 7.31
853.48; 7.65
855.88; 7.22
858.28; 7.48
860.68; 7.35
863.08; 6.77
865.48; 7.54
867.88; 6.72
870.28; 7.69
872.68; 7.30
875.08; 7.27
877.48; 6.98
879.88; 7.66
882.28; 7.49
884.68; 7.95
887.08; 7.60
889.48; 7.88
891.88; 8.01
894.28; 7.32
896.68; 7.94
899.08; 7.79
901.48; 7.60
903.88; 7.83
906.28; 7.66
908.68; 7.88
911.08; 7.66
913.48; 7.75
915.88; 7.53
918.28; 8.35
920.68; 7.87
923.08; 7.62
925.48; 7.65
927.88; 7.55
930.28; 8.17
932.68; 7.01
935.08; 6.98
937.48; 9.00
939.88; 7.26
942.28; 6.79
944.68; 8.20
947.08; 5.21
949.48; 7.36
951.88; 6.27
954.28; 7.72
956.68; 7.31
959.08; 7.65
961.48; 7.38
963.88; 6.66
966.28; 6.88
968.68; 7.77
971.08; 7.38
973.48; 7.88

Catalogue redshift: 0.113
